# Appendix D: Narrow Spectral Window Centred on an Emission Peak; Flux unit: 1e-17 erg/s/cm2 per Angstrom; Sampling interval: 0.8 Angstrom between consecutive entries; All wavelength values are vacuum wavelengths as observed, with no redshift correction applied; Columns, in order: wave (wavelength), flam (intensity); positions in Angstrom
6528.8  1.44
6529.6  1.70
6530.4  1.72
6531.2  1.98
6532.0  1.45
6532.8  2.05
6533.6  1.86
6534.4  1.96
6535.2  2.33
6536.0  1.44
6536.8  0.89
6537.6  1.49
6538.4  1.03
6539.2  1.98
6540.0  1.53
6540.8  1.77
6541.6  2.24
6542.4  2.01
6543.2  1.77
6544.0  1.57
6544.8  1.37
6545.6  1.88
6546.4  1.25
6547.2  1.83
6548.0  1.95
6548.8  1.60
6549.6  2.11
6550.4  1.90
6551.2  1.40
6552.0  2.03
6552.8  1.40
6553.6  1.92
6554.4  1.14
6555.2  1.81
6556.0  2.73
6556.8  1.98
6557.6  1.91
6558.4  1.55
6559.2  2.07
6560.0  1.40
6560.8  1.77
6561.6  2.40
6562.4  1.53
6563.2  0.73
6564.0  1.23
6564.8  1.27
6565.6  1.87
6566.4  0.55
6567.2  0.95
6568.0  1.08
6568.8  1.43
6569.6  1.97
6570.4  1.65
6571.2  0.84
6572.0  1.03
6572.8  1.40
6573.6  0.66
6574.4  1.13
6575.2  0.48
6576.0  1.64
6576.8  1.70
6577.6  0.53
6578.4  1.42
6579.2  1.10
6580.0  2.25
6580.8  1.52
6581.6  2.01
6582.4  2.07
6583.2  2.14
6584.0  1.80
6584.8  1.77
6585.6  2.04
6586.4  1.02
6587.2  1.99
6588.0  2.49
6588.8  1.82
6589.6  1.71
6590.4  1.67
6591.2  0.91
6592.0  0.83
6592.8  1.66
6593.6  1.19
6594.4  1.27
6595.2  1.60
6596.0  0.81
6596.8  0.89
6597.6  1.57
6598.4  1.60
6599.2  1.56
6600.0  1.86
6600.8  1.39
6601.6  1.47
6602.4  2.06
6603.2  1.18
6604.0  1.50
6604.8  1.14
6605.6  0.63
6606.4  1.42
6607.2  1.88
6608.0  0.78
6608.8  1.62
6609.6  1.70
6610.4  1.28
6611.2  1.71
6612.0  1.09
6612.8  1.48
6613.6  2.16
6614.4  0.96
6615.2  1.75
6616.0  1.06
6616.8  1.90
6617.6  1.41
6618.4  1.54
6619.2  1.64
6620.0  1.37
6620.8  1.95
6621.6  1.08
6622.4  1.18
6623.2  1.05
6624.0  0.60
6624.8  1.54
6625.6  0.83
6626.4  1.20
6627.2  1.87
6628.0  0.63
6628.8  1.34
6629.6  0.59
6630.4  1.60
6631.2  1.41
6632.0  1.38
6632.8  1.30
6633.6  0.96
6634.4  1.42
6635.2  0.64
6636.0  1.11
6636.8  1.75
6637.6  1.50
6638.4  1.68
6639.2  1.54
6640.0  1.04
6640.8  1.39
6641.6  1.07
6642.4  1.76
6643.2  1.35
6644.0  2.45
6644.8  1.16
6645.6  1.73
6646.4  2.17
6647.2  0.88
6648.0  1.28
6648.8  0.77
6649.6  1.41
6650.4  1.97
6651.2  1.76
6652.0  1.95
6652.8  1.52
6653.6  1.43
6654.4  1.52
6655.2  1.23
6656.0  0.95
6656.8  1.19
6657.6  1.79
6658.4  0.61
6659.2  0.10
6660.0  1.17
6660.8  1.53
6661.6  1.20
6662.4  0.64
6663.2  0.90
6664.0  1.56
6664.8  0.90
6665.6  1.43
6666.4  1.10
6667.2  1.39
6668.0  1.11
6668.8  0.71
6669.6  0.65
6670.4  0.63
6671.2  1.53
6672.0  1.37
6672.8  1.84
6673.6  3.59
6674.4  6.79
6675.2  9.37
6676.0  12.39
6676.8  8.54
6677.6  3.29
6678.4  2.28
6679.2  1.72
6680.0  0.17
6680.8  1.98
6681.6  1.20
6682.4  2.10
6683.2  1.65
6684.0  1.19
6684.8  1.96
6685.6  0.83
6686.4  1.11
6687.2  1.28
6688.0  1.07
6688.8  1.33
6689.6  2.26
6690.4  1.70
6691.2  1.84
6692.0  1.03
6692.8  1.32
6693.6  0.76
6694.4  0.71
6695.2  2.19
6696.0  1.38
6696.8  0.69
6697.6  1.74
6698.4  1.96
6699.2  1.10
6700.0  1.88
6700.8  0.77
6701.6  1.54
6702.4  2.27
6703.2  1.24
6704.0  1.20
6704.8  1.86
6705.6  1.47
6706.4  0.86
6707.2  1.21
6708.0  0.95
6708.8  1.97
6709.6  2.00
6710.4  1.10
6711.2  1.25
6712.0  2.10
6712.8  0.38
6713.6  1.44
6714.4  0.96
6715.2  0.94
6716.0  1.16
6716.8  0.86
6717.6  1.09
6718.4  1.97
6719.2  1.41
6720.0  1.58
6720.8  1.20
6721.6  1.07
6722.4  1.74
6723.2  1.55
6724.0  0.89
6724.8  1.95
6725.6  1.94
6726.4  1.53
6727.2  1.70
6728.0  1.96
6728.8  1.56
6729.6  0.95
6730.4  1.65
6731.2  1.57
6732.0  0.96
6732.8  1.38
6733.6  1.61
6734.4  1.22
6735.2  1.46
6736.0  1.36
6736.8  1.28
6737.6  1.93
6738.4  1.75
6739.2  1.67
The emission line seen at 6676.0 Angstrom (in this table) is Hbeta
